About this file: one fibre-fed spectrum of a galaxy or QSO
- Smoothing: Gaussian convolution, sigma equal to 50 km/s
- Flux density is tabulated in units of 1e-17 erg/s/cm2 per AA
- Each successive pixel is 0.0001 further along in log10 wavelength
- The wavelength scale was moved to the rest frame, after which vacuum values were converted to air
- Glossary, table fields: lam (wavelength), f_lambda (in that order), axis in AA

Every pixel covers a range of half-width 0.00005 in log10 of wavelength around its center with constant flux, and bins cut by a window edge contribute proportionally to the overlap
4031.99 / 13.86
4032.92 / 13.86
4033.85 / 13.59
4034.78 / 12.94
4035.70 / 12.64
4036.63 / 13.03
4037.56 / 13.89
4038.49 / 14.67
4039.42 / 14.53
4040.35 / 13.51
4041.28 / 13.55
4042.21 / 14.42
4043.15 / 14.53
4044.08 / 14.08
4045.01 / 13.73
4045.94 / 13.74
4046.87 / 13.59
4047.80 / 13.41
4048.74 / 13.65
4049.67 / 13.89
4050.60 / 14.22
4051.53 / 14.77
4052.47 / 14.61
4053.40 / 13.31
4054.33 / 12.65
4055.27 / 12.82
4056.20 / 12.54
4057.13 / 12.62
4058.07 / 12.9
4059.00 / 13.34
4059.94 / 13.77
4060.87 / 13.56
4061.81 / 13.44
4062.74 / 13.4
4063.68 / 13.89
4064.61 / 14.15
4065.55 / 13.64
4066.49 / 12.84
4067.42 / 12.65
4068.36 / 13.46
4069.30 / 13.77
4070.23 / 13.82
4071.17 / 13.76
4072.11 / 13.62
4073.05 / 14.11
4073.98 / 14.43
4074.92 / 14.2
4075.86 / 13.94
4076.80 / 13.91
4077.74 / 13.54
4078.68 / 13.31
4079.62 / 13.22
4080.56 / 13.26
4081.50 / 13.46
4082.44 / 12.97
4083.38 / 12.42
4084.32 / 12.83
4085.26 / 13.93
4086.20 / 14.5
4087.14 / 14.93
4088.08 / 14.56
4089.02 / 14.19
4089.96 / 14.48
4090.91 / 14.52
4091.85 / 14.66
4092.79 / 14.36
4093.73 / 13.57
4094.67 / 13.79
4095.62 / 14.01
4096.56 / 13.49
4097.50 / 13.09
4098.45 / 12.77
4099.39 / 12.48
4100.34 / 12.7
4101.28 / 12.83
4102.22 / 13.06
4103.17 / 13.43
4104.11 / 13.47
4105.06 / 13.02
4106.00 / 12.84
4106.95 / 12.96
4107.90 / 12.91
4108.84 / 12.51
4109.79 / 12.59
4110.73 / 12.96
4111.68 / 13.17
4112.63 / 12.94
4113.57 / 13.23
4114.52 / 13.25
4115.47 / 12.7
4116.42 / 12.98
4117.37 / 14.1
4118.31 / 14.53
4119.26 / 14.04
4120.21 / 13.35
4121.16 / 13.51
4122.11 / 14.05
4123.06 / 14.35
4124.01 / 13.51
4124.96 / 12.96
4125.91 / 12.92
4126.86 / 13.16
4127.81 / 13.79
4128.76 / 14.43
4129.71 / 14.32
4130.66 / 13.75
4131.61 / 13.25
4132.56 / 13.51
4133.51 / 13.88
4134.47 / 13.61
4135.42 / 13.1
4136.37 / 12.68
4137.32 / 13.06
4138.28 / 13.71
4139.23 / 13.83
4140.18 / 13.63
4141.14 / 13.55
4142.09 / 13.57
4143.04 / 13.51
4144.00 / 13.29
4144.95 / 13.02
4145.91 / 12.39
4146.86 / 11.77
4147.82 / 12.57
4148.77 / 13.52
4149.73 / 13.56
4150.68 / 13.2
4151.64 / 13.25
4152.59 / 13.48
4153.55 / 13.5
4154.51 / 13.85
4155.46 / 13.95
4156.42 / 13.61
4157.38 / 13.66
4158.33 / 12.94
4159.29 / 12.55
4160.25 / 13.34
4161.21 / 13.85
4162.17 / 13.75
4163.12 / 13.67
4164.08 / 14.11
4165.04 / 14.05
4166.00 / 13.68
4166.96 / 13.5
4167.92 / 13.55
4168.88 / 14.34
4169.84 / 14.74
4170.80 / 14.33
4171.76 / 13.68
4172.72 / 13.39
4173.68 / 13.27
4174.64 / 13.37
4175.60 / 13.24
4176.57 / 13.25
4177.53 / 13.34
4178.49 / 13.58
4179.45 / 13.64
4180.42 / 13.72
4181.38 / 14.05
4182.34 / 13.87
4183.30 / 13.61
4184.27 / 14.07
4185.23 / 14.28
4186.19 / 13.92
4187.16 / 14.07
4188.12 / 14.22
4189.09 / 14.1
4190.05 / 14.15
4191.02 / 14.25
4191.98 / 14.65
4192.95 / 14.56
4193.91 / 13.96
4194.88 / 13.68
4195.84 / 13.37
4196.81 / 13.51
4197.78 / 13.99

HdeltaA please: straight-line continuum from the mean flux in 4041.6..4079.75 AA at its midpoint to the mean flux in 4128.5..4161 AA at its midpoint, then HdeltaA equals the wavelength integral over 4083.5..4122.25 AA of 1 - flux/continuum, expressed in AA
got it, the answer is 0.1 AA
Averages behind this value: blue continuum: 13.6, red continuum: 13.4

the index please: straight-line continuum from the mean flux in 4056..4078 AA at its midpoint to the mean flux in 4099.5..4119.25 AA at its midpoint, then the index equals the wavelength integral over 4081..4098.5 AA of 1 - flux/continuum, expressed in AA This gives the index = -0.7 AA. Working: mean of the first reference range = 13.6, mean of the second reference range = 13.1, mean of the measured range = 13.8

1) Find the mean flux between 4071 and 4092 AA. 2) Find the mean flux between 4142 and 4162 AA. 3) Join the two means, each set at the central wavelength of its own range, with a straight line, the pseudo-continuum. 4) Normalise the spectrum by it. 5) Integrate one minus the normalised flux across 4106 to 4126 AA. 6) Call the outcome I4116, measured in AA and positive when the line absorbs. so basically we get 0.4 AA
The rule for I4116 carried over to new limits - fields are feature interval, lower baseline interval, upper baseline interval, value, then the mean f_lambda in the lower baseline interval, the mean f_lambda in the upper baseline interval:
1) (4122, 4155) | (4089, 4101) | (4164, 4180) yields 0.66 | 13.7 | 13.7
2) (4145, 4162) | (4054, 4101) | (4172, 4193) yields 0.64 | 13.6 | 13.8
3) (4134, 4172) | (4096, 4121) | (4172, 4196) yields 0.21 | 13.1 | 13.8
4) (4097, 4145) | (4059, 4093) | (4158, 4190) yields 1.44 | 13.8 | 13.7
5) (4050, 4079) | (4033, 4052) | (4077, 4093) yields 0.50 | 13.8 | 13.8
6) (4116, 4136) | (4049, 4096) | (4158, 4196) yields 0.11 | 13.7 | 13.8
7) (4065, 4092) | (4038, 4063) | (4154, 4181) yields -0.15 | 13.7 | 13.6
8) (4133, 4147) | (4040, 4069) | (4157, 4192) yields 0.44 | 13.6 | 13.8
